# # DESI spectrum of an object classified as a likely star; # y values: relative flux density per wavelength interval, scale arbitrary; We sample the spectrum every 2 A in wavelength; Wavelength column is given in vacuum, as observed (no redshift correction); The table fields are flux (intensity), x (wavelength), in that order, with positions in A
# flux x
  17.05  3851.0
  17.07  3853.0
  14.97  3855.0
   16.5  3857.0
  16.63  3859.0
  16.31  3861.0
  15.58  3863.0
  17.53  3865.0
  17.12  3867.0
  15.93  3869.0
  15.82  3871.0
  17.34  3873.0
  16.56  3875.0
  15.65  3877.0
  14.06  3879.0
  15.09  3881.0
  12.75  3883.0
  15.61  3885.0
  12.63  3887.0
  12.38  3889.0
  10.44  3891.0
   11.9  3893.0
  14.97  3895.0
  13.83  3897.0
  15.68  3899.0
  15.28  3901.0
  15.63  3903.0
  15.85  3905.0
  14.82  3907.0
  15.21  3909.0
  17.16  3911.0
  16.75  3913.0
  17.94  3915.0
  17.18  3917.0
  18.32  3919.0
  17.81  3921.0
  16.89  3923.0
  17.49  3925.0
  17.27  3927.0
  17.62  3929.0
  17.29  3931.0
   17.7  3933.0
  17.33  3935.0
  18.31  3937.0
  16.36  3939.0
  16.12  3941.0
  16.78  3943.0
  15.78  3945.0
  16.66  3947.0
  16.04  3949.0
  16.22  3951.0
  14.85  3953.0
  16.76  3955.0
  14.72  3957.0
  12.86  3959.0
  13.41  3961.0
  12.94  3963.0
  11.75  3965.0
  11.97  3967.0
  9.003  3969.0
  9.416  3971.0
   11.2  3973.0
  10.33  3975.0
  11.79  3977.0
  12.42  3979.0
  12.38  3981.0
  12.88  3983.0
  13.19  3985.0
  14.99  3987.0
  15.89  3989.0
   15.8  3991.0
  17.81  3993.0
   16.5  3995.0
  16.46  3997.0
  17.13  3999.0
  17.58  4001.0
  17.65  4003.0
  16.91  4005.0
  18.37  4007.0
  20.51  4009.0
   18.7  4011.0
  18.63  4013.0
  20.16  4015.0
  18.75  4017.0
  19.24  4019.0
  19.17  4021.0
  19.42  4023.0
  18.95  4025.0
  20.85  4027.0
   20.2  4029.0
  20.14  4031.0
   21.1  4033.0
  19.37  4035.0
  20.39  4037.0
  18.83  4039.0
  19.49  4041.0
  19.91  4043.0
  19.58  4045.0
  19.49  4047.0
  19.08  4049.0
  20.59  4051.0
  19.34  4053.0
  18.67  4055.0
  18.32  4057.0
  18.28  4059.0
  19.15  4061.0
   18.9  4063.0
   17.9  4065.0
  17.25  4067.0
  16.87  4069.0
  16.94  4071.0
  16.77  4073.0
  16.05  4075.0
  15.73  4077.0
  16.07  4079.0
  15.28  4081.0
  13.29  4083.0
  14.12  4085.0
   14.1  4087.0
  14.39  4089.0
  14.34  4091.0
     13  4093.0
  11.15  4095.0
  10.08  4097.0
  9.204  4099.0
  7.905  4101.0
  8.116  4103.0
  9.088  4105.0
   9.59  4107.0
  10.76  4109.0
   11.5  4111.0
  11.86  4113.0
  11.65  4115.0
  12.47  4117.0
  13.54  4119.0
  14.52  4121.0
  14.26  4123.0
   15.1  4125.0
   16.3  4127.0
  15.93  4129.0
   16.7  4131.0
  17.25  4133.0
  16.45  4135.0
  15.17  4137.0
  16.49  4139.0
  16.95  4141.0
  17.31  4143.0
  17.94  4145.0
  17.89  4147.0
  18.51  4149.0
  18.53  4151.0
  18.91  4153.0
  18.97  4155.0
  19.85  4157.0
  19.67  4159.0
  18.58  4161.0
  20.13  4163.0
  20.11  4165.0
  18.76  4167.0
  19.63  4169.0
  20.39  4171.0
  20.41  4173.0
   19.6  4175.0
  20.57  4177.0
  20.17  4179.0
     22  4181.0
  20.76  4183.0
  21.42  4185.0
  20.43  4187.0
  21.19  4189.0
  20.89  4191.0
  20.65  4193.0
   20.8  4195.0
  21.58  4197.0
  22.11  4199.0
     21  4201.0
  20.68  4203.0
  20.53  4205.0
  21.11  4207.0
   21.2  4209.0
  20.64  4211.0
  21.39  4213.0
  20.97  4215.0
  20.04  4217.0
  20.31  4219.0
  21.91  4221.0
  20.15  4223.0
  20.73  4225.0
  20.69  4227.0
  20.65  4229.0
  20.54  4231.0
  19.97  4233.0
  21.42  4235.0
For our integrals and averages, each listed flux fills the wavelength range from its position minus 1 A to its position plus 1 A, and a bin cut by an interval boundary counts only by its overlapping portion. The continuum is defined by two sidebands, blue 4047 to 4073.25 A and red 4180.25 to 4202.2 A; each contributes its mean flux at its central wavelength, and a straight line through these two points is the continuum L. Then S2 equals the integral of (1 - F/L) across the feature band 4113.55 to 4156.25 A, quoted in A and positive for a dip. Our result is 8.1 A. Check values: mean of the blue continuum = 18.4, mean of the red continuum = 21.2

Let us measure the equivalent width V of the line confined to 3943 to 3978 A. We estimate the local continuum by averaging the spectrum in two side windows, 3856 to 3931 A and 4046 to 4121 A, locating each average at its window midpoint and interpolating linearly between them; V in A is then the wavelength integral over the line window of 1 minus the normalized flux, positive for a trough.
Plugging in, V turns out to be 4.5 A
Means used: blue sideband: 15.7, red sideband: 14.6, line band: 13.4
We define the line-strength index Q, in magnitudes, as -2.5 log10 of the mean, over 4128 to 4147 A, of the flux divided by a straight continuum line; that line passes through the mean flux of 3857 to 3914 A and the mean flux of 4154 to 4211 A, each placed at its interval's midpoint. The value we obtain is 0.17 mag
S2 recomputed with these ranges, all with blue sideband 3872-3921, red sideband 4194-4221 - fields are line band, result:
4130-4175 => 3.5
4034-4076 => -1.2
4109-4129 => 6.1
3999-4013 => -0.8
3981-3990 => 1.5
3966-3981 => 5.1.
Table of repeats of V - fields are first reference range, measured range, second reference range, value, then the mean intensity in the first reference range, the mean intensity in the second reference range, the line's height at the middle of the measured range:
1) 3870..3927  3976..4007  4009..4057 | 5.0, 15.4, 19.6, 18.3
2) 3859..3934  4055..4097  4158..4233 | 6.4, 15.8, 20.6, 18.7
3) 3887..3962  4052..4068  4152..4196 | -0.2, 15.8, 20.2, 18.2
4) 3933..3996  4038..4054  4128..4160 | -3.7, 14.3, 17.7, 15.8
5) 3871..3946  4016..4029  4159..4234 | -1.3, 15.8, 20.6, 17.7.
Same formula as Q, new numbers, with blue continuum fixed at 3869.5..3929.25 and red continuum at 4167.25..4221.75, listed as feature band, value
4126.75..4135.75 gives 0.187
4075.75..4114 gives 0.488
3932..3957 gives -0.013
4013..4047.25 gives -0.106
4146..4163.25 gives 0.063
